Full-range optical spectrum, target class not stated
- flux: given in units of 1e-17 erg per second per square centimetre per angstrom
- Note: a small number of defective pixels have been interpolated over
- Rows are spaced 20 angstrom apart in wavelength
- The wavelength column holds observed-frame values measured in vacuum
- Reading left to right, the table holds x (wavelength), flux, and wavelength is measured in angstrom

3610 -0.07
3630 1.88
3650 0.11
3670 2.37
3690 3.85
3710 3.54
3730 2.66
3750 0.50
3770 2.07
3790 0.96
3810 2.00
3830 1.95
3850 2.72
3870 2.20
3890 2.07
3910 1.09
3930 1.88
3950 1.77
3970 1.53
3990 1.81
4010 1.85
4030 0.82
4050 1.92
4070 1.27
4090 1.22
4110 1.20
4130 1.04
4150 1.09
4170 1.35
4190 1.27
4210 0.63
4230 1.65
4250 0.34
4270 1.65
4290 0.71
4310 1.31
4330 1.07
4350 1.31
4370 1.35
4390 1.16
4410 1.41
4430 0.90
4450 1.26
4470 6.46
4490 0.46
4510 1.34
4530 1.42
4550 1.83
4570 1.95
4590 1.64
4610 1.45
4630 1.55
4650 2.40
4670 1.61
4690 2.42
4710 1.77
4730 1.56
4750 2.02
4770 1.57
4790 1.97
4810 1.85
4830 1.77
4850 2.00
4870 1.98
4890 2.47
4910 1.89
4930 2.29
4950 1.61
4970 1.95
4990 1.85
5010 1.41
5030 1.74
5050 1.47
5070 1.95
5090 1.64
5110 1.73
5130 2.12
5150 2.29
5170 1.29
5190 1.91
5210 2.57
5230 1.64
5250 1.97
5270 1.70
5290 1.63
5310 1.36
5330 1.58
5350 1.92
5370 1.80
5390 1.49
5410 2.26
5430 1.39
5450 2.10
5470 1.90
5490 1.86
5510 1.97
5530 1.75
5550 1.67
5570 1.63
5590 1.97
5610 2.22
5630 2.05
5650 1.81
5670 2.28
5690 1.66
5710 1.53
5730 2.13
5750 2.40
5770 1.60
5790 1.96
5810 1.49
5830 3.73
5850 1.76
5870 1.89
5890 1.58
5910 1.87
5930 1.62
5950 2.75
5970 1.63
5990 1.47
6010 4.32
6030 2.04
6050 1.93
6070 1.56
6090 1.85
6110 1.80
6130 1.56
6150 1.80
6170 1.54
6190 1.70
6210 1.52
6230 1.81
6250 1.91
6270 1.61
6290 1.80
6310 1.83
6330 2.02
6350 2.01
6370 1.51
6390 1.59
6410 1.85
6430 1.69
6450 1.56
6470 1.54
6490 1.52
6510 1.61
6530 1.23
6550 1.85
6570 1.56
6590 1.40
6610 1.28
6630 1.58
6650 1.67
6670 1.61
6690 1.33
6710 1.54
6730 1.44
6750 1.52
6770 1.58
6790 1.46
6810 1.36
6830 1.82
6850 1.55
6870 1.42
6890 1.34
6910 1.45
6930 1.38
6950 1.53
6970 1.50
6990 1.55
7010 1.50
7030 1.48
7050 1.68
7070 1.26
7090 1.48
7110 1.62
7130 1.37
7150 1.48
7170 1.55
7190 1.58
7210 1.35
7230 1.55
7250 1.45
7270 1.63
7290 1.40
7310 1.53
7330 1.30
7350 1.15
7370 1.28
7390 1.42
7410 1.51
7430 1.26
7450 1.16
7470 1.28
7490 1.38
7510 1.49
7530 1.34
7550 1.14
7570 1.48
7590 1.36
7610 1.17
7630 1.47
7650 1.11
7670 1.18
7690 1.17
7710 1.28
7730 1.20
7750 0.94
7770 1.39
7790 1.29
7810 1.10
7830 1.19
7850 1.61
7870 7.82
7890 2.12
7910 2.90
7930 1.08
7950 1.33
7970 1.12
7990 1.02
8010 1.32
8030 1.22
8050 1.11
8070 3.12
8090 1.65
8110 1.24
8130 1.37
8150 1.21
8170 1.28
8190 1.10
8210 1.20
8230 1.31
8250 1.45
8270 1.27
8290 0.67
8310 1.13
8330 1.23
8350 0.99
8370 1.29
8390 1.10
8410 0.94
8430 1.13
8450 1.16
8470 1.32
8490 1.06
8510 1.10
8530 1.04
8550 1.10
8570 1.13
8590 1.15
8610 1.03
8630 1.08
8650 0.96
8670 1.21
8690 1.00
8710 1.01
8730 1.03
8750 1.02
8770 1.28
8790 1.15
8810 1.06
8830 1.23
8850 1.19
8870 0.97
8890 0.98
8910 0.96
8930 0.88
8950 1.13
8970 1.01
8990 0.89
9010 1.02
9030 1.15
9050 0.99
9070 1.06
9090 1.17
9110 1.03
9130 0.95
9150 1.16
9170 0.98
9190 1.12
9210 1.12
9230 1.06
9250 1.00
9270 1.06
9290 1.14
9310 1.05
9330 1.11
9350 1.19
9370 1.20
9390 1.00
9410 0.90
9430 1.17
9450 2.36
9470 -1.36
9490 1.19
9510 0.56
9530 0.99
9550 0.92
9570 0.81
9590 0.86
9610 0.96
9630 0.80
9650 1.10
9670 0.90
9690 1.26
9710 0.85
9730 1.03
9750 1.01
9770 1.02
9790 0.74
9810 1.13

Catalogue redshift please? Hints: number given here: 0.200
